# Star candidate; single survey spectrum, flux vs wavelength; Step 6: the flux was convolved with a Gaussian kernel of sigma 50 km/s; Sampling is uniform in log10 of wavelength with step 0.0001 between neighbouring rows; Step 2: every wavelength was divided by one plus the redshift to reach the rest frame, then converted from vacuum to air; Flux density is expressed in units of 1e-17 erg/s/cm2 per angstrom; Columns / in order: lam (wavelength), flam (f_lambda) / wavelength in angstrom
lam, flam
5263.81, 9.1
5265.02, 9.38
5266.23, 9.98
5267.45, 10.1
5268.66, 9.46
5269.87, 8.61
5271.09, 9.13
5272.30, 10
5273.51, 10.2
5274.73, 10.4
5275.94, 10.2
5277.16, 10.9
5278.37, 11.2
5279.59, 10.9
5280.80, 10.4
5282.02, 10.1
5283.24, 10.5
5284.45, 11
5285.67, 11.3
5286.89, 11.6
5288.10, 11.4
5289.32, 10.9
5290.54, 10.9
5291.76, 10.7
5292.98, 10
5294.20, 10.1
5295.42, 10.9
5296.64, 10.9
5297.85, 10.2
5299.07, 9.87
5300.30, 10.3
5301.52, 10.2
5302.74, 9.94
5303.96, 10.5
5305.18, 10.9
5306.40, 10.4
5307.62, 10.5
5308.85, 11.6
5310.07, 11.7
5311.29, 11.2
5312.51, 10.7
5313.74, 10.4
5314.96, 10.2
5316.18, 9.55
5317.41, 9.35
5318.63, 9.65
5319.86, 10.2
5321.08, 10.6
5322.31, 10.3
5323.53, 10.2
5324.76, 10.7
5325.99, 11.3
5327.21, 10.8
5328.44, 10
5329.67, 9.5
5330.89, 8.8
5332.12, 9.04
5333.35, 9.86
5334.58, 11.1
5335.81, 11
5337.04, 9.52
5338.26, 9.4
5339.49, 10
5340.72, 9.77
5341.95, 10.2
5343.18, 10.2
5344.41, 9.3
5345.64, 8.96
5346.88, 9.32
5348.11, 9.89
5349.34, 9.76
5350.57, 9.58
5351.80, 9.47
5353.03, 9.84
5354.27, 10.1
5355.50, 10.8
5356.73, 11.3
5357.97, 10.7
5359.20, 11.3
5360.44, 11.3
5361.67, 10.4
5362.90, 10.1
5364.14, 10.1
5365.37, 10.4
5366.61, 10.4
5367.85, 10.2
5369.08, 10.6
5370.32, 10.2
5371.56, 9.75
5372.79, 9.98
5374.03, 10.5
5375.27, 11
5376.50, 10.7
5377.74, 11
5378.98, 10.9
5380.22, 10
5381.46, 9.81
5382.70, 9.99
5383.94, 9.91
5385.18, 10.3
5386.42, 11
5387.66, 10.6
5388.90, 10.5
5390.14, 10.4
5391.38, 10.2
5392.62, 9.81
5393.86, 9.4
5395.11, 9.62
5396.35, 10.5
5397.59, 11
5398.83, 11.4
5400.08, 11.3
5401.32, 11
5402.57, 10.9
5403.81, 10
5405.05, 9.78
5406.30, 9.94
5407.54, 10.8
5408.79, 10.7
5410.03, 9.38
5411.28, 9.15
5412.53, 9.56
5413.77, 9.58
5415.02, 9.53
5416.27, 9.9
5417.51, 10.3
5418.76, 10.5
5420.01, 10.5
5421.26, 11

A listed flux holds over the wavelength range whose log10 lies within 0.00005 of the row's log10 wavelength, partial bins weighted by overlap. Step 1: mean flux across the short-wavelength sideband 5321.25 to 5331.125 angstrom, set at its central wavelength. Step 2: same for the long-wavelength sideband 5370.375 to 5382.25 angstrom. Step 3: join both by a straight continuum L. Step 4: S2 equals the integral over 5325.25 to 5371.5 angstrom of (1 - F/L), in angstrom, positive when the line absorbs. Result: 0.9 angstrom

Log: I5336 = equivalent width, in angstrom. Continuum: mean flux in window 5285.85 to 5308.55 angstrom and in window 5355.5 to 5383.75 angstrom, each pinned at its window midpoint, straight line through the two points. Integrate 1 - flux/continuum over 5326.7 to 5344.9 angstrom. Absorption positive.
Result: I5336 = 1.1 angstrom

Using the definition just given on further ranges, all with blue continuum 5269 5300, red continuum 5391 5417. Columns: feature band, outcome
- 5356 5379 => -0.67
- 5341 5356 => 0.78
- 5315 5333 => 0.65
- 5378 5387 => -0.07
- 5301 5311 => -0.30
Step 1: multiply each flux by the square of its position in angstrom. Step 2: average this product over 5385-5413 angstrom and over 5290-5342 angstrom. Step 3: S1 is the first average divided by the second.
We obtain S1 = 1.0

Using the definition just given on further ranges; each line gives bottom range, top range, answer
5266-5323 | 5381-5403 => 1.04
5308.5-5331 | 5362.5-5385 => 1.01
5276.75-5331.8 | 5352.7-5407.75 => 1.02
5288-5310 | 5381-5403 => 1.02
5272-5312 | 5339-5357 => 0.95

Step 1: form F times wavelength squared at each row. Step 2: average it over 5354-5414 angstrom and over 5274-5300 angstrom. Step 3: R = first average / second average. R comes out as 1.0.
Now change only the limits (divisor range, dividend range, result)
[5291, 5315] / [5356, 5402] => 1.02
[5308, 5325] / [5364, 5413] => 1.01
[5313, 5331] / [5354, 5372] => 1.05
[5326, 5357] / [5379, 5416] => 1.05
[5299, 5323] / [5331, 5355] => 0.95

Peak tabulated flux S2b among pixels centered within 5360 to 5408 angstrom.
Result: 11.4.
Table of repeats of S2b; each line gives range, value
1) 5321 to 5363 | 11.3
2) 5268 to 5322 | 11.7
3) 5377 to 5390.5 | 11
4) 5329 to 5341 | 11.1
